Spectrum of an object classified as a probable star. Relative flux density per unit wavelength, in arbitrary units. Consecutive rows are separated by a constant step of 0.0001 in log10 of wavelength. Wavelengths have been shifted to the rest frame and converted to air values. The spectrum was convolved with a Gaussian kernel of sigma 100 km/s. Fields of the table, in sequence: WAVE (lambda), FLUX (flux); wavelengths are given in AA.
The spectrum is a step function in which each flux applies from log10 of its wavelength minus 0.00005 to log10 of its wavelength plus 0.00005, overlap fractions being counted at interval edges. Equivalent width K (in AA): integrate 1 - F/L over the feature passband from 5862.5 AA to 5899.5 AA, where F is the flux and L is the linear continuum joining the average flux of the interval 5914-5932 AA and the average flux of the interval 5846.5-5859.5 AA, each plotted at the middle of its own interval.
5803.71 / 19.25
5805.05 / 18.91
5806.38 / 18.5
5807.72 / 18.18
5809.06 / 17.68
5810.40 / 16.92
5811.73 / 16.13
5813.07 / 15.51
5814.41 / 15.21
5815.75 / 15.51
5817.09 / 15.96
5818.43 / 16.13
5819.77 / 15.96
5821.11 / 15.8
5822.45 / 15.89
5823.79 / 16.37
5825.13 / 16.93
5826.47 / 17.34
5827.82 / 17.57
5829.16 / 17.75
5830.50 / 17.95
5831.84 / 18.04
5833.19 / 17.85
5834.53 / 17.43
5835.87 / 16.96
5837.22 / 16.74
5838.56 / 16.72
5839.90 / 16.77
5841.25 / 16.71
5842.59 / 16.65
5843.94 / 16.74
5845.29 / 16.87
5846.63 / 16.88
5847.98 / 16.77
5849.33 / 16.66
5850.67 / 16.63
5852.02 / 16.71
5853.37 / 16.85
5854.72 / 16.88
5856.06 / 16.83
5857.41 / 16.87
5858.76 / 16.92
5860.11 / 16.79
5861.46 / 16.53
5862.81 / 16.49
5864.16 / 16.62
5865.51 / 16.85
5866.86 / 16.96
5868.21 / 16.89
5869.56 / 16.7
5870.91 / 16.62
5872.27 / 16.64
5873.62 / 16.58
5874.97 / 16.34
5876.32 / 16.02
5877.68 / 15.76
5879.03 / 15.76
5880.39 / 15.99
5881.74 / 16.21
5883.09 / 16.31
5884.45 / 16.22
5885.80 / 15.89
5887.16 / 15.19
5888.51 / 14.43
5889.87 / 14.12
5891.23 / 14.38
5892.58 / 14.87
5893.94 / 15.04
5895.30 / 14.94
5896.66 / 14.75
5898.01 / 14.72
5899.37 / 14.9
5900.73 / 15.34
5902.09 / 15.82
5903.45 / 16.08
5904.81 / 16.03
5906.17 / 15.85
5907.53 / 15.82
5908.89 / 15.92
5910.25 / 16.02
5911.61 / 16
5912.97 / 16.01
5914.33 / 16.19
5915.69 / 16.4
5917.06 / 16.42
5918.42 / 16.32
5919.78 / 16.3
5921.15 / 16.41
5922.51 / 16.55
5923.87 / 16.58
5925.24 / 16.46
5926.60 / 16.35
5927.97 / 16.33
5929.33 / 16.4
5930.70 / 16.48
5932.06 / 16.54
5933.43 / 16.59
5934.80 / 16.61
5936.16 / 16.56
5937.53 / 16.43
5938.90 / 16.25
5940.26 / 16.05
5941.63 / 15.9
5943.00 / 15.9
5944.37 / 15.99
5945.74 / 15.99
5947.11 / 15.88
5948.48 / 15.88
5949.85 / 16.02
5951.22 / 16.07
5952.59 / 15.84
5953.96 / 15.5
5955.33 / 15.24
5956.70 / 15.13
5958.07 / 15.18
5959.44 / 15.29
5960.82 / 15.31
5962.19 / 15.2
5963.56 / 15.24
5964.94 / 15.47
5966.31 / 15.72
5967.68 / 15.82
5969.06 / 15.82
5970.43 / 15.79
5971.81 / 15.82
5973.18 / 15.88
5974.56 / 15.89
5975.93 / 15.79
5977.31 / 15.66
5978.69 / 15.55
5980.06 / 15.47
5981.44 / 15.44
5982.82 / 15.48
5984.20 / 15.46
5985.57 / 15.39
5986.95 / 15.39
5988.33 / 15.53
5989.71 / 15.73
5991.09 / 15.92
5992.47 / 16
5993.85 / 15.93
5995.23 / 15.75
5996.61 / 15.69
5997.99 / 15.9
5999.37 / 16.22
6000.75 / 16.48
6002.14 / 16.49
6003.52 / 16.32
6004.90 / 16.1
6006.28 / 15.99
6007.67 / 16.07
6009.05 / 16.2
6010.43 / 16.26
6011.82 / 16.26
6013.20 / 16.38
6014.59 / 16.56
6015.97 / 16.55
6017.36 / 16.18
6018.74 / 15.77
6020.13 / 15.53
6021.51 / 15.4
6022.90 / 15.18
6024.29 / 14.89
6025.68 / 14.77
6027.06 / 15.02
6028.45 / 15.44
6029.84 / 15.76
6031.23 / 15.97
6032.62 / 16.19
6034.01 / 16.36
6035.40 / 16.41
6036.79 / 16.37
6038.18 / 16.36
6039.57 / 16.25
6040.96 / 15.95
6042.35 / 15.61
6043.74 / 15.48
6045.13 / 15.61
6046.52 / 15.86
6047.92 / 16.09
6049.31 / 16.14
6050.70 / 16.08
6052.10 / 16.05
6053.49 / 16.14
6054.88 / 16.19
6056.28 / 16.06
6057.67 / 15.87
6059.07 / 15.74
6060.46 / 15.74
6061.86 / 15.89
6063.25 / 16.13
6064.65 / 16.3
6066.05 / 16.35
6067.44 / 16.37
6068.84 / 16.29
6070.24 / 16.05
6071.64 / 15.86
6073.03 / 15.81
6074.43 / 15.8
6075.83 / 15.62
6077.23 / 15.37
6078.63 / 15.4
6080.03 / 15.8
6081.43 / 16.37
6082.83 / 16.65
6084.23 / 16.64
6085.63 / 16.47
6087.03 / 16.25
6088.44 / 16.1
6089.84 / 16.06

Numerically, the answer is 1.9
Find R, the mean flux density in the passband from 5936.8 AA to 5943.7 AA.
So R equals 16.1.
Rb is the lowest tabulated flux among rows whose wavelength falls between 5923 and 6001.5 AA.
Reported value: 15.13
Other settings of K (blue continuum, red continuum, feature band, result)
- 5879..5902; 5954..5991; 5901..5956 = -2.8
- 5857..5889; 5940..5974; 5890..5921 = 0.8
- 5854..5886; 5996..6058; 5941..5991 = 1.7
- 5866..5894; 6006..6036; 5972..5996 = 0.3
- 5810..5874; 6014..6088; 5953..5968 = 0.8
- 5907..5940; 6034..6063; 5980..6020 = 0.4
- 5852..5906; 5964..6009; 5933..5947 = -0.3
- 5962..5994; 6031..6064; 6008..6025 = -0.1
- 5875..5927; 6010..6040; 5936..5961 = 0.0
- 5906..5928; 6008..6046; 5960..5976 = 0.4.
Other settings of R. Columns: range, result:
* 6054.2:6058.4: 16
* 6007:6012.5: 16.2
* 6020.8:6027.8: 15.1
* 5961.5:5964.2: 15.3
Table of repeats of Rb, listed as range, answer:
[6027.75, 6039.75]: 15.44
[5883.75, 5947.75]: 14.12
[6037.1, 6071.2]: 15.48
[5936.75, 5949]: 15.88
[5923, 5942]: 15.9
